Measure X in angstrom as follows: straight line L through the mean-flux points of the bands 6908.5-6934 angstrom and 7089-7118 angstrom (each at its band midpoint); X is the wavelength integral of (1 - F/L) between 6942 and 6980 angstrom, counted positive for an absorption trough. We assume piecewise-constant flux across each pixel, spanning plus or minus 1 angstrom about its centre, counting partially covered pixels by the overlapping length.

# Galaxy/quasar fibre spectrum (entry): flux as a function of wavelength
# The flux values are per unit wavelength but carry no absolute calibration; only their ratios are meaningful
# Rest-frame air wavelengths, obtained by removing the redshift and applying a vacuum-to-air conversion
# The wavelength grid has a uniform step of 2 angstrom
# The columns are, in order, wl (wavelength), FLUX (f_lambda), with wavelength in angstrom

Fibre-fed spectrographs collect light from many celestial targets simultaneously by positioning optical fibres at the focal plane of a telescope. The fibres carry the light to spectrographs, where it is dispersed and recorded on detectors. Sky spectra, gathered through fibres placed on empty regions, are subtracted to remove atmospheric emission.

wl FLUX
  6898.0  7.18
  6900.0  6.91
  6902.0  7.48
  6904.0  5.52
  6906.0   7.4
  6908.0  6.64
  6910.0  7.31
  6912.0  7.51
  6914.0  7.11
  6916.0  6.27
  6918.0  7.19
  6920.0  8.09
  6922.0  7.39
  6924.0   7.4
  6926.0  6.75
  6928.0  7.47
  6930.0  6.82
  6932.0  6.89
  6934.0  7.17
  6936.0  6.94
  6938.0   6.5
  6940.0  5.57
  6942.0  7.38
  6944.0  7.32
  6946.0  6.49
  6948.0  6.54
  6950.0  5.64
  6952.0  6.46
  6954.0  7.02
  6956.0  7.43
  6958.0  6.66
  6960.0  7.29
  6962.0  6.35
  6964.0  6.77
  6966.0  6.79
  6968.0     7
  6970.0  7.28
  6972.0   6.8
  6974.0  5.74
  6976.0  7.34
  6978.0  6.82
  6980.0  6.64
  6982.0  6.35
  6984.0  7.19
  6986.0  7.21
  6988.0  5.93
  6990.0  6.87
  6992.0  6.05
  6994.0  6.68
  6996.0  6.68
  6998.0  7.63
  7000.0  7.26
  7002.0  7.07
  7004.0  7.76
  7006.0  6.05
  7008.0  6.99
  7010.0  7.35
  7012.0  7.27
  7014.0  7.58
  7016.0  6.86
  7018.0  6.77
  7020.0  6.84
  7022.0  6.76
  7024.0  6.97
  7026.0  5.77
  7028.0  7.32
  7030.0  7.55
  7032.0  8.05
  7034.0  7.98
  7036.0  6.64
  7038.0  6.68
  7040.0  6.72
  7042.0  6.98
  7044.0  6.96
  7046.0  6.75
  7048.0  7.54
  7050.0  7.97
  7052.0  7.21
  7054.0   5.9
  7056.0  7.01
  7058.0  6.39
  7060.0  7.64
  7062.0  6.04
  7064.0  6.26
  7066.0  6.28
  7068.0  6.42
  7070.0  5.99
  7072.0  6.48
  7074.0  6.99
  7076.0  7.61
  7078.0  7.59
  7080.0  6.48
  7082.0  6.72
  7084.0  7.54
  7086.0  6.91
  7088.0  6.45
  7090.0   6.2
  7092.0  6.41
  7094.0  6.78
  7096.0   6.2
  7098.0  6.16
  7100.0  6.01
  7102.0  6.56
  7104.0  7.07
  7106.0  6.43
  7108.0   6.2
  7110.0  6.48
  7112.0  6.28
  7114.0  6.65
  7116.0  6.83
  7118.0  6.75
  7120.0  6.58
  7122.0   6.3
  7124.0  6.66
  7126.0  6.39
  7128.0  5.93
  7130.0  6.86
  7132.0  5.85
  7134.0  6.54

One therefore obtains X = 1.3 angstrom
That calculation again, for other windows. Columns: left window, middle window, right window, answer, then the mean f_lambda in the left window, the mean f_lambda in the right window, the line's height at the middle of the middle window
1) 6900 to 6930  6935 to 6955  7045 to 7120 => 1.2 angstrom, 7.09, 6.68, 7.02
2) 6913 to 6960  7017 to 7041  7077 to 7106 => -0.9 angstrom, 6.9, 6.64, 6.75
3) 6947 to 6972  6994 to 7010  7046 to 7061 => -0.3 angstrom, 6.77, 7.07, 6.91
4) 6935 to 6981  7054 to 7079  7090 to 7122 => -0.6 angstrom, 6.73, 6.48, 6.54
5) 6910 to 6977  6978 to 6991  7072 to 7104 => 0.3 angstrom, 6.9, 6.71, 6.84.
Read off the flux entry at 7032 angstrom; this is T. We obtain 8.05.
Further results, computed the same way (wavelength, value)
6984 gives 7.19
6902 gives 7.48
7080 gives 6.48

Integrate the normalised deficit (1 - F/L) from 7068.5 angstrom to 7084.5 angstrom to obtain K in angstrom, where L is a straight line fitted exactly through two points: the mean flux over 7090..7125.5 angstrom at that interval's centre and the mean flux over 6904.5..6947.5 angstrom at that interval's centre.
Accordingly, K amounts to -0.8 angstrom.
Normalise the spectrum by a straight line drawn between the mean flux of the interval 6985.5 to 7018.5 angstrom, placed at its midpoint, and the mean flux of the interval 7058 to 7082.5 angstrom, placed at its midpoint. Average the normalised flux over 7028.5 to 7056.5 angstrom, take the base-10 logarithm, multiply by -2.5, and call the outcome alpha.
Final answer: -0.05 mag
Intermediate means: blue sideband 6.94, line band 7.14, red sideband 6.7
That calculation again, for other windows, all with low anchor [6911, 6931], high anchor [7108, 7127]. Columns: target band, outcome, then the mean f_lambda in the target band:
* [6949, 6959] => 0.07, 6.64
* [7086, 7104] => 0.03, 6.42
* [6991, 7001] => 0.01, 6.86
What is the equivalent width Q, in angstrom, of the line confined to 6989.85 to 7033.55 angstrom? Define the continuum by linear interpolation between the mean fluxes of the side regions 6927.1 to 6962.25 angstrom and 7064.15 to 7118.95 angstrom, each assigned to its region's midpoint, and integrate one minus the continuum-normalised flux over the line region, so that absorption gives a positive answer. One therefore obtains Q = -2.1 angstrom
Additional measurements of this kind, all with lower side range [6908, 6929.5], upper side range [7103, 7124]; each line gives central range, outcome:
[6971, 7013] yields 0.74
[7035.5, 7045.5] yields 0.01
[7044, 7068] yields -0.19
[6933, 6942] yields 0.64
